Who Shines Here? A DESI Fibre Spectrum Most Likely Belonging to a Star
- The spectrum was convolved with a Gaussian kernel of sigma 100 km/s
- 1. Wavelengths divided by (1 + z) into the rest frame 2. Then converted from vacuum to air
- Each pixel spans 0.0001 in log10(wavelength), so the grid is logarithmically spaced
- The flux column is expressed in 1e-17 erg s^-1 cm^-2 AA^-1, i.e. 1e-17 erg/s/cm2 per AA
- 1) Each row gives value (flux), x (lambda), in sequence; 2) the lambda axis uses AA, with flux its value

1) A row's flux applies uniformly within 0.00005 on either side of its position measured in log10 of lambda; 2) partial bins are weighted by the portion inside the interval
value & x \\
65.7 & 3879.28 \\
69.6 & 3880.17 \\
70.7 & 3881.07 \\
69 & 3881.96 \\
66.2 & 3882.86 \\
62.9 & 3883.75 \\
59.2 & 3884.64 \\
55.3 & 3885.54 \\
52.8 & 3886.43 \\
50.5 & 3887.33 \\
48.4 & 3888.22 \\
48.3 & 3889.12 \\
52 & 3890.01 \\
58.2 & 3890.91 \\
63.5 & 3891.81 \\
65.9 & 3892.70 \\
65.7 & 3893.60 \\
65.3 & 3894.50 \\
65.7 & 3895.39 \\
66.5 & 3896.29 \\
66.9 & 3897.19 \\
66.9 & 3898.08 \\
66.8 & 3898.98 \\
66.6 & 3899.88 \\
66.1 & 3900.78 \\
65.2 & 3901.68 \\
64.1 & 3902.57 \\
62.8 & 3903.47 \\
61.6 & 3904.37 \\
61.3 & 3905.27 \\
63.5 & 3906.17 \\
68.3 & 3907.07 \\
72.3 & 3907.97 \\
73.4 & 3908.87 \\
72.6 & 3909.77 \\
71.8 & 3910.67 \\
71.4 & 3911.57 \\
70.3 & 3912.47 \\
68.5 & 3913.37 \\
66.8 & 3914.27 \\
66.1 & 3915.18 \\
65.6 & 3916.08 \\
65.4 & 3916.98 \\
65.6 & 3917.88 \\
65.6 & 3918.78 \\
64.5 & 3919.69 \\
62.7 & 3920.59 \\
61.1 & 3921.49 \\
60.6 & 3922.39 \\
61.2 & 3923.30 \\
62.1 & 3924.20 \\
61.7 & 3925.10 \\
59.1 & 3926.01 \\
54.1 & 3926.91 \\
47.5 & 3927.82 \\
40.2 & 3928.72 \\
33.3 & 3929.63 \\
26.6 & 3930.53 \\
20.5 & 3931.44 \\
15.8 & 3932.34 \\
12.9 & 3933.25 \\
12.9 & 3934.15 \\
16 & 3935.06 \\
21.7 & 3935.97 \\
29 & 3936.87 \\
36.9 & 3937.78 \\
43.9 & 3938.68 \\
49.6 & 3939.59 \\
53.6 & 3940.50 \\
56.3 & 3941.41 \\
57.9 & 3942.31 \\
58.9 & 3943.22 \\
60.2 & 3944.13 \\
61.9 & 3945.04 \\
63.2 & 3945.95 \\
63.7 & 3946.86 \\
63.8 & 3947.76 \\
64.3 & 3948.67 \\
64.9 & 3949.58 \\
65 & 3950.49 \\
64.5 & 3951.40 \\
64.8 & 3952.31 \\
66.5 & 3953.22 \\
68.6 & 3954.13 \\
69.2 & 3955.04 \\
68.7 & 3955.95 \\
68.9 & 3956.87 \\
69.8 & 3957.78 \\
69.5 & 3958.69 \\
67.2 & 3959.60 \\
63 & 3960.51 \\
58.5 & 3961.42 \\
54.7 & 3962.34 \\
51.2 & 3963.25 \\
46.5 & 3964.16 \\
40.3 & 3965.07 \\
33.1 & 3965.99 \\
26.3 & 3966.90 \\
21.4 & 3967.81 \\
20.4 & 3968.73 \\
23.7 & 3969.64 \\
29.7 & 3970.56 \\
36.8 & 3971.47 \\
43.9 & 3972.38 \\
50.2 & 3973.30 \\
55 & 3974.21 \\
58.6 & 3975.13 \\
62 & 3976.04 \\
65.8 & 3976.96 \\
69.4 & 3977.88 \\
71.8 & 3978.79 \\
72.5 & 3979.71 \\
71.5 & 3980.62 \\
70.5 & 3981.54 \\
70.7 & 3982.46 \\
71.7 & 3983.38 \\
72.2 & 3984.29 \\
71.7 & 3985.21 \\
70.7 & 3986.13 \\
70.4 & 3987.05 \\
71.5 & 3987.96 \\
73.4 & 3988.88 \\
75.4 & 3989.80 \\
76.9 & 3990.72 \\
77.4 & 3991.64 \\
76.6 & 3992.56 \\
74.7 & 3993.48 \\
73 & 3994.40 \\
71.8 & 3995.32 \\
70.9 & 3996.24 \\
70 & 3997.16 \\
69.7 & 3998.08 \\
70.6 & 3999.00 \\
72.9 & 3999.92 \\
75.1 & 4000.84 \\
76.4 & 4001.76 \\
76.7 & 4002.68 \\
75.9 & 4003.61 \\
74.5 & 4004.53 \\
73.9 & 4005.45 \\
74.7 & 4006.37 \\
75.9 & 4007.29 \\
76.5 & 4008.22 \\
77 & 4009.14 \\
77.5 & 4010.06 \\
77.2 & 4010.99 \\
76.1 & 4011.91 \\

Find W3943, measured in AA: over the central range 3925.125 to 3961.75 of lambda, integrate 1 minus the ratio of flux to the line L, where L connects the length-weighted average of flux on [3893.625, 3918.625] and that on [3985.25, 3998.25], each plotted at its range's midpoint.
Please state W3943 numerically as 9.6 AA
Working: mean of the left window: 66.9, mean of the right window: 73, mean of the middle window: 51.5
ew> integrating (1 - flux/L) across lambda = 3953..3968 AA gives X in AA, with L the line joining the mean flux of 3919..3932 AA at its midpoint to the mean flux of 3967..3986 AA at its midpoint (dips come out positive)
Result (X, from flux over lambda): -0.59 AA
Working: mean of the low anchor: 51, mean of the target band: 55.9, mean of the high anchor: 55.2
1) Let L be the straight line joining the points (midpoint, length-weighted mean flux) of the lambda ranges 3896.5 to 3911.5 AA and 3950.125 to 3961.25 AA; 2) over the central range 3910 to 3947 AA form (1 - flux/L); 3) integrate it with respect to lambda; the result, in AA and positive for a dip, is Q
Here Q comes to 8.6 AA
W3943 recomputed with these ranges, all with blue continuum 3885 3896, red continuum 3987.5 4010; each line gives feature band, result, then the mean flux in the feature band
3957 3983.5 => 6.34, 53.3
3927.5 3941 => 7.09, 30.6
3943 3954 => 0.48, 63.7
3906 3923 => -1.60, 67.2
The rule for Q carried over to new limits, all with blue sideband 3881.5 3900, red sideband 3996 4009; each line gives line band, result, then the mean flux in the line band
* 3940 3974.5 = 7.1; 54.3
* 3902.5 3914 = -0.9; 67.9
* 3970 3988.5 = 2.3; 62.7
